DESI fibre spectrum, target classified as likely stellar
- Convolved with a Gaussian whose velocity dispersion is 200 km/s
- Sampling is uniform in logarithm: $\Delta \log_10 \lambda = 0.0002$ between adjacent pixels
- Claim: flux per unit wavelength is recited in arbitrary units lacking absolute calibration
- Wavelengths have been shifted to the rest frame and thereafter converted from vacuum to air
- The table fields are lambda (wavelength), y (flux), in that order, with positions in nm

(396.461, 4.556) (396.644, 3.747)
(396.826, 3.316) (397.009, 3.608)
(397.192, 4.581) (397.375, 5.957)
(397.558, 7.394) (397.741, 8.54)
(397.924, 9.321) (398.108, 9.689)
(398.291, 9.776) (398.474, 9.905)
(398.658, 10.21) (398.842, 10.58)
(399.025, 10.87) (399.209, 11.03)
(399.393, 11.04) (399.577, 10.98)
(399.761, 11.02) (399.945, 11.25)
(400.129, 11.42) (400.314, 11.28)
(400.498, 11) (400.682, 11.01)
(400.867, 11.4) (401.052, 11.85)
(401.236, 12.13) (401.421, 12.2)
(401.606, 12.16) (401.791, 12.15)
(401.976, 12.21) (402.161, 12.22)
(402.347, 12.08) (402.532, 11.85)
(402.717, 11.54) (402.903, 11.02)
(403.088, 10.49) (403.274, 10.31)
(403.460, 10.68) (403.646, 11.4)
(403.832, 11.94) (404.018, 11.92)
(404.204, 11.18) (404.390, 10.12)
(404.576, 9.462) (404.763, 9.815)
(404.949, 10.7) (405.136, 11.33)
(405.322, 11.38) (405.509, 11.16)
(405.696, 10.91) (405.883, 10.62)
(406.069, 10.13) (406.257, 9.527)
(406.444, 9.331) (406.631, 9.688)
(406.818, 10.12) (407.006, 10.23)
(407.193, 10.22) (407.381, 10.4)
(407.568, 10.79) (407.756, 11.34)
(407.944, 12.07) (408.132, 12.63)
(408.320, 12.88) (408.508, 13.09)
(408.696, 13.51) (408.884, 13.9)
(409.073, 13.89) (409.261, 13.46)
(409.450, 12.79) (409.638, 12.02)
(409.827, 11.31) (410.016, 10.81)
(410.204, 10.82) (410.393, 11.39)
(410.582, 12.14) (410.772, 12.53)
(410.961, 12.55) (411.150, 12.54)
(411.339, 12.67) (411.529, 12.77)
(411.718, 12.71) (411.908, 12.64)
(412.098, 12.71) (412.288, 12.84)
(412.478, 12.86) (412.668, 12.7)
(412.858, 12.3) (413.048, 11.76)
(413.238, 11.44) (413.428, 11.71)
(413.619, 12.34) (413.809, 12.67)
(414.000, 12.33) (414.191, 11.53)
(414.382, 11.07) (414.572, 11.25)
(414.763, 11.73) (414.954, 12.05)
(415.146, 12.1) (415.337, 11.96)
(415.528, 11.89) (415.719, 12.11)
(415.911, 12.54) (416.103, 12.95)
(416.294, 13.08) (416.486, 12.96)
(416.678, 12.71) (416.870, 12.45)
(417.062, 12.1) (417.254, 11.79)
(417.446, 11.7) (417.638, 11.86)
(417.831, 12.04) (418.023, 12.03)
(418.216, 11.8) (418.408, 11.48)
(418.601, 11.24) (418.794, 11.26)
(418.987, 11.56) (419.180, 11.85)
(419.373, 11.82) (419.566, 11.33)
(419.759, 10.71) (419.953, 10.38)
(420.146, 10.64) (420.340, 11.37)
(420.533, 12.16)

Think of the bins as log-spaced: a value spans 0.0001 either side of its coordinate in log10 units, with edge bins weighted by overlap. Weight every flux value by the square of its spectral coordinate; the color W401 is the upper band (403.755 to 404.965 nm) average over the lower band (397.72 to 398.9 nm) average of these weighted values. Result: 1.1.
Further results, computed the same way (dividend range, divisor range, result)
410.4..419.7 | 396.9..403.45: 1.25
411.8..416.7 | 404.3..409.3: 1.13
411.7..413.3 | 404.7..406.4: 1.22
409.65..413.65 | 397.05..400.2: 1.36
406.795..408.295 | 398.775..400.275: 1.05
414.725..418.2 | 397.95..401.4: 1.22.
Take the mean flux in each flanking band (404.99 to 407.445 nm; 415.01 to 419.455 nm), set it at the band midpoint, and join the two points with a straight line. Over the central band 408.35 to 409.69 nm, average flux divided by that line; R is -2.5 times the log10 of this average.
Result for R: -0.22 mag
